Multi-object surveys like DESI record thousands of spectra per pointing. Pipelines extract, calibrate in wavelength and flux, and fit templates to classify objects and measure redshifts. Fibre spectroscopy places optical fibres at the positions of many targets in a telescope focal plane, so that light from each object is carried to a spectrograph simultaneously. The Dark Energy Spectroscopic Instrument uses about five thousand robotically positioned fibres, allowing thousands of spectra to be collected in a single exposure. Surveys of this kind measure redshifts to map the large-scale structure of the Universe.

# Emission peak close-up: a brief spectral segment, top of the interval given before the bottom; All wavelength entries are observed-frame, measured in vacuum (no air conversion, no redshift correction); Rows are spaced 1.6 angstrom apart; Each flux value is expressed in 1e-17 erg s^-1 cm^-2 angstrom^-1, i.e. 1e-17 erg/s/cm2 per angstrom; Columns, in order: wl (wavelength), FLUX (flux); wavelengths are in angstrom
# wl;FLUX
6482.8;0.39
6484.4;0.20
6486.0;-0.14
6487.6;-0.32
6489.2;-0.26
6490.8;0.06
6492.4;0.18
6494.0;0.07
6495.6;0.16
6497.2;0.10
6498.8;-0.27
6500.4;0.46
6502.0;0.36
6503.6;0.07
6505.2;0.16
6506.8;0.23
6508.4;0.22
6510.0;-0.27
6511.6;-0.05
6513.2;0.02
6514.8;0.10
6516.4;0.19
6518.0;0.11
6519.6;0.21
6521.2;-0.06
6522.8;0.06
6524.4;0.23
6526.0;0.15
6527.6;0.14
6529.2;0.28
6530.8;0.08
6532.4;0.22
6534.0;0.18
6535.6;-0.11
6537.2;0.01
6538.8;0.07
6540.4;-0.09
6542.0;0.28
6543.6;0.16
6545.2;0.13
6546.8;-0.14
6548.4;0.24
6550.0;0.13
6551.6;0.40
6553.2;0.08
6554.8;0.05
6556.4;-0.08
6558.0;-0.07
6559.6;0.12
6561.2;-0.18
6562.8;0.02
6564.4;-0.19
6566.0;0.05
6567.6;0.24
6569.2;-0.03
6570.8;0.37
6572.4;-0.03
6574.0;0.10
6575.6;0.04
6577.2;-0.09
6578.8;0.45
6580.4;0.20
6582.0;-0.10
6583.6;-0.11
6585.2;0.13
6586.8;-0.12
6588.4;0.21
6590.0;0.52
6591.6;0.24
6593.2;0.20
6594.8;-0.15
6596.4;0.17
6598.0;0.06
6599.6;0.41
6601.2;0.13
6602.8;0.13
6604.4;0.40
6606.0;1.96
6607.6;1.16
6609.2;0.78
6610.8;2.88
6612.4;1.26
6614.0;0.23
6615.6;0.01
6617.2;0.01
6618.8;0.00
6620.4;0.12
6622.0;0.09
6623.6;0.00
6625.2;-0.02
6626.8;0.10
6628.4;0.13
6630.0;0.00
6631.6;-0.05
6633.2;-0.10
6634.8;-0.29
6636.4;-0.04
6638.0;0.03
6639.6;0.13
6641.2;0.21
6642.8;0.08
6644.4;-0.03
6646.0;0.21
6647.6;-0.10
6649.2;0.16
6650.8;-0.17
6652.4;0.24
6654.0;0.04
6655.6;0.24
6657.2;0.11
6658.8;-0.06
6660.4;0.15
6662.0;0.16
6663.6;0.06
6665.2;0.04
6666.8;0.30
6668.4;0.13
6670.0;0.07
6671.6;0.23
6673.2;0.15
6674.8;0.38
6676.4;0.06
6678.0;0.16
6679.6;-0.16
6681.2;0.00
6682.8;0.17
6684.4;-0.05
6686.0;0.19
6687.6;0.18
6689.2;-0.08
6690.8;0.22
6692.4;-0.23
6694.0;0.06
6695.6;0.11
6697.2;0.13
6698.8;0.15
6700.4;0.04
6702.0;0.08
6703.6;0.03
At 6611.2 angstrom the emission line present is [O II] 3727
